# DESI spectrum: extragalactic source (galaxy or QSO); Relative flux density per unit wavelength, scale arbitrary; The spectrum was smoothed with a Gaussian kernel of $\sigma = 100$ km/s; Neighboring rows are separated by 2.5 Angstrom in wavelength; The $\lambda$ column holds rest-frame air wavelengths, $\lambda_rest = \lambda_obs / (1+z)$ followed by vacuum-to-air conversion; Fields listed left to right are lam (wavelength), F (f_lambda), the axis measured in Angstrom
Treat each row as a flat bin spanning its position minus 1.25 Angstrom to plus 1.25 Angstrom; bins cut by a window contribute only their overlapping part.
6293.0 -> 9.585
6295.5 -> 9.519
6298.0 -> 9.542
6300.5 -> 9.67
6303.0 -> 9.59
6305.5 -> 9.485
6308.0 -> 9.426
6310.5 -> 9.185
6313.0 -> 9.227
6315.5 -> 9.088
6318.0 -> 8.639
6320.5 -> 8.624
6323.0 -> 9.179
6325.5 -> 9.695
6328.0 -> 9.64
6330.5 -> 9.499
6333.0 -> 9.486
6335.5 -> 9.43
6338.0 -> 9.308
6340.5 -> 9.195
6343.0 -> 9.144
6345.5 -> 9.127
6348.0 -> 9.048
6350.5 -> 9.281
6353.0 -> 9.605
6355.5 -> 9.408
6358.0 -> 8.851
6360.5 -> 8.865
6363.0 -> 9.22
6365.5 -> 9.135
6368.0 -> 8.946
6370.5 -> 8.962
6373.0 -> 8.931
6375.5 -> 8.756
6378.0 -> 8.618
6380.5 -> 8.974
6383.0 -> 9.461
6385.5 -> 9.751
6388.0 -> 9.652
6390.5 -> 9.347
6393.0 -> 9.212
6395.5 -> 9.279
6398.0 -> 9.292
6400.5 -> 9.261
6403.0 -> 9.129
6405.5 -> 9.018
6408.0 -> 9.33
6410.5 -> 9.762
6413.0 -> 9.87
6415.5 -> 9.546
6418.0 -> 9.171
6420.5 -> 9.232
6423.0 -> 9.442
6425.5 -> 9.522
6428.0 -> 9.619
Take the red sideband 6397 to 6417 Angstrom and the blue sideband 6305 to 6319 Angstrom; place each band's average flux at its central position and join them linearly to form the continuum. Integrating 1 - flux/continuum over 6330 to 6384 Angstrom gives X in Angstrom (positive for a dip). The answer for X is 0.8 Angstrom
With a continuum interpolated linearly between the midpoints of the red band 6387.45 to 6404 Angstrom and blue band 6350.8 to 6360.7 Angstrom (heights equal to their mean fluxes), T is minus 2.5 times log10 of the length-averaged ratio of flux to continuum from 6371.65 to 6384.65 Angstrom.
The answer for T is 0.03 mag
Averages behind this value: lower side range 9.23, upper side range 9.3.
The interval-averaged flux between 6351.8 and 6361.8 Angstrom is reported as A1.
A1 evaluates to 9.18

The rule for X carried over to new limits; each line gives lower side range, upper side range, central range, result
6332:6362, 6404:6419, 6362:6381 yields 0.8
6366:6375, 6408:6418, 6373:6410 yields 0.2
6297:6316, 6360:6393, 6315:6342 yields 0.2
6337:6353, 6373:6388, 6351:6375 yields 0.2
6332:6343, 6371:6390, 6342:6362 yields 0.2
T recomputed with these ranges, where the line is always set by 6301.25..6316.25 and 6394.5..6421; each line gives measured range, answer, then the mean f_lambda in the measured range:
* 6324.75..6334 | -0.03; 9.58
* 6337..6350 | 0.02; 9.17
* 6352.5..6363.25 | 0.02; 9.16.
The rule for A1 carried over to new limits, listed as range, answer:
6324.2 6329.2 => 9.66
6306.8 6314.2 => 9.28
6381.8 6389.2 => 9.62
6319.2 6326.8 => 9.17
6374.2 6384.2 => 8.95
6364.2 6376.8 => 8.95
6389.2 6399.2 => 9.28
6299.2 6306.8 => 9.58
